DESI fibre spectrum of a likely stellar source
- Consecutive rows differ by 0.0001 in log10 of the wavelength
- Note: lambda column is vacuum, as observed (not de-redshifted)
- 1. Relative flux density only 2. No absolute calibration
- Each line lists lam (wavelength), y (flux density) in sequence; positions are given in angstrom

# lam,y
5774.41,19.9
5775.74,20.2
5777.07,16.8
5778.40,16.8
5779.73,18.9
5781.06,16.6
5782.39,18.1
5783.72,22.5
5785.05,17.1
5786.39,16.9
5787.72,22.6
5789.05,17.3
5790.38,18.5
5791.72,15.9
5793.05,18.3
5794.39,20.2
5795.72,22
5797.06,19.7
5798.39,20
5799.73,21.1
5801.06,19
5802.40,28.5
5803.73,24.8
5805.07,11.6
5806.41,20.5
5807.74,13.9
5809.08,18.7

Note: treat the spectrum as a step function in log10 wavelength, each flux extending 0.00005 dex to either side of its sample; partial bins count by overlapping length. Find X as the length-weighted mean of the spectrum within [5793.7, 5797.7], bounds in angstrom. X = 20.6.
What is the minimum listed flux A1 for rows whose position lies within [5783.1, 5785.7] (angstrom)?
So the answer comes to 17.1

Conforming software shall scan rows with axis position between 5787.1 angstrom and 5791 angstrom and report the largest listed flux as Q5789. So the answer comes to 22.6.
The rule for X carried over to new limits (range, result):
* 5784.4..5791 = 18.5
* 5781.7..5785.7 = 19.2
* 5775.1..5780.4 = 18.2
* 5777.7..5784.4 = 18.6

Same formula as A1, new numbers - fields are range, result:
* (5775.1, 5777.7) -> 16.8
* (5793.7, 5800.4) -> 19.7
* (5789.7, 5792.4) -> 15.9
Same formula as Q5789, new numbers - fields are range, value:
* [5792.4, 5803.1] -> 28.5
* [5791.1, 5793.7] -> 18.3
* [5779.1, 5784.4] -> 22.5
